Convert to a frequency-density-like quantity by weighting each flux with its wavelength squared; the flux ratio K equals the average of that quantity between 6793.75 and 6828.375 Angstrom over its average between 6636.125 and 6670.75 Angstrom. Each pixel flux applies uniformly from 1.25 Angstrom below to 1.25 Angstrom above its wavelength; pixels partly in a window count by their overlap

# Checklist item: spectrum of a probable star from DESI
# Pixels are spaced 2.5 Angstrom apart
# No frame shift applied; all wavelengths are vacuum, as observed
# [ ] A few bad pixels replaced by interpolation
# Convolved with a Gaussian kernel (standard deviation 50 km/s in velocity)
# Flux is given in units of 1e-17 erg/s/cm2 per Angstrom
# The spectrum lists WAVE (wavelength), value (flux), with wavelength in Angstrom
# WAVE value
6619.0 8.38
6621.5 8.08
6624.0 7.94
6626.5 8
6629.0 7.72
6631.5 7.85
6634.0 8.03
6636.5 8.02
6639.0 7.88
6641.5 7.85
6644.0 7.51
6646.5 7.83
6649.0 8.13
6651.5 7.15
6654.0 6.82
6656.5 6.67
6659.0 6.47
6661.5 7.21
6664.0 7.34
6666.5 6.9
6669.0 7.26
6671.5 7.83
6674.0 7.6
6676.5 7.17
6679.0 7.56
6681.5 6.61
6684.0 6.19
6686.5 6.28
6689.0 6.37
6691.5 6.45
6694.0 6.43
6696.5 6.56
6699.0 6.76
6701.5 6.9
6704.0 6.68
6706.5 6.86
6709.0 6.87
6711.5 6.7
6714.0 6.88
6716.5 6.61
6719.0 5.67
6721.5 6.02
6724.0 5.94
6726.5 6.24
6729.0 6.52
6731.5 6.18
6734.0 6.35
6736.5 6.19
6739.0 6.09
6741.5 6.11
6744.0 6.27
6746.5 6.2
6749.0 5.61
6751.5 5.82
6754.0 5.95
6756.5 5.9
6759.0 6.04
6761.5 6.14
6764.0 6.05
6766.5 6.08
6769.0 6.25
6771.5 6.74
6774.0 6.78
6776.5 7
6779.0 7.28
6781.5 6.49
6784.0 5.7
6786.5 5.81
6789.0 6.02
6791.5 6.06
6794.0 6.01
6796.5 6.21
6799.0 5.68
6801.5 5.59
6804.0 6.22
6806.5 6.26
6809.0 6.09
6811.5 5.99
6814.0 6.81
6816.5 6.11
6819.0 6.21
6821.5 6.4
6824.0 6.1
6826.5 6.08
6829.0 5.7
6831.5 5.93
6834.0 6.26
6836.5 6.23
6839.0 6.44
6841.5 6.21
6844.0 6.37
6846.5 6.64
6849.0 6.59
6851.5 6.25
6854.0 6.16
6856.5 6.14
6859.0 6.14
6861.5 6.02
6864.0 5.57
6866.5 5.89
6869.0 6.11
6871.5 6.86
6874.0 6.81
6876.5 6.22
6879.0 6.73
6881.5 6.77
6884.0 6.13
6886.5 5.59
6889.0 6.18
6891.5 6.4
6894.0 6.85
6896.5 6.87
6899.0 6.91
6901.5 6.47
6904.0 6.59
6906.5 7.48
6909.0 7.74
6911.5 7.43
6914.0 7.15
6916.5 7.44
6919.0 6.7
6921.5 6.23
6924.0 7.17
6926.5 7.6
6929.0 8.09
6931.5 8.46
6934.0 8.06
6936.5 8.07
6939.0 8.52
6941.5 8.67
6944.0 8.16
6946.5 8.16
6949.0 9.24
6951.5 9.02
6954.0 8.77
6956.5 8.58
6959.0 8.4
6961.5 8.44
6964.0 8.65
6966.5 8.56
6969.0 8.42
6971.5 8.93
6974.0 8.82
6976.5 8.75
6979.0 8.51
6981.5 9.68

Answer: 0.9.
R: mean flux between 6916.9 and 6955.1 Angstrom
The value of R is 8.04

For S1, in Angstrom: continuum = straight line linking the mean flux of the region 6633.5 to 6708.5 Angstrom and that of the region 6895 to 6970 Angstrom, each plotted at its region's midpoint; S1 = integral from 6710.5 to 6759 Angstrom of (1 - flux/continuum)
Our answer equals 7.5 Angstrom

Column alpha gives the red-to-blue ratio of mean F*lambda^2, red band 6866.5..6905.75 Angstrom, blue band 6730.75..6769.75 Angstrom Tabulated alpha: 1.1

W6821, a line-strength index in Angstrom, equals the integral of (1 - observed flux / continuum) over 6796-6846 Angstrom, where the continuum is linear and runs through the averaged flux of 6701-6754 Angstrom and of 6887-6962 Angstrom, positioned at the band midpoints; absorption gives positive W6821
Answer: 5.6 Angstrom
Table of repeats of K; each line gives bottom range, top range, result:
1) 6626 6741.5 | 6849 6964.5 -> 1.11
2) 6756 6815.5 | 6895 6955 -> 1.29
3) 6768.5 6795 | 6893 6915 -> 1.15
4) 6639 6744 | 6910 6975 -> 1.29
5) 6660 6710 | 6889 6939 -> 1.13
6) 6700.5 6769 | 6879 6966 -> 1.28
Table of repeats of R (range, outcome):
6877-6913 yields 6.72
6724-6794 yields 6.21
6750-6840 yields 6.18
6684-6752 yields 6.36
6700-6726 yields 6.51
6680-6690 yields 6.39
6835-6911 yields 6.45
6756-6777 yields 6.32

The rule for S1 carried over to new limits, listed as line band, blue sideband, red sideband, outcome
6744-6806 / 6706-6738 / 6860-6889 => 1.7 Angstrom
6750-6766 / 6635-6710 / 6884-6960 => 2.8 Angstrom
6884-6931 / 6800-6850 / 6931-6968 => 4.9 Angstrom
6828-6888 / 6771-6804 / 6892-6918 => 4.4 Angstrom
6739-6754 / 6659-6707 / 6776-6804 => 1.0 Angstrom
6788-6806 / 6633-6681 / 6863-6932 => 2.7 Angstrom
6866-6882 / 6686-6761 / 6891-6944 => 1.5 Angstrom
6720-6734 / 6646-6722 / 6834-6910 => 1.2 Angstrom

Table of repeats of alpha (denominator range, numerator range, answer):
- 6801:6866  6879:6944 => 1.19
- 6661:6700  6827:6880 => 0.95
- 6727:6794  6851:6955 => 1.19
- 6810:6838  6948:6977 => 1.47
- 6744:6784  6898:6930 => 1.19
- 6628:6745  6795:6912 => 0.97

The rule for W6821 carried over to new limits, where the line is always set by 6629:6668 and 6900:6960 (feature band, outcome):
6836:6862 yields 4.80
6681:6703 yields 2.95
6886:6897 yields 1.96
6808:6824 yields 2.96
